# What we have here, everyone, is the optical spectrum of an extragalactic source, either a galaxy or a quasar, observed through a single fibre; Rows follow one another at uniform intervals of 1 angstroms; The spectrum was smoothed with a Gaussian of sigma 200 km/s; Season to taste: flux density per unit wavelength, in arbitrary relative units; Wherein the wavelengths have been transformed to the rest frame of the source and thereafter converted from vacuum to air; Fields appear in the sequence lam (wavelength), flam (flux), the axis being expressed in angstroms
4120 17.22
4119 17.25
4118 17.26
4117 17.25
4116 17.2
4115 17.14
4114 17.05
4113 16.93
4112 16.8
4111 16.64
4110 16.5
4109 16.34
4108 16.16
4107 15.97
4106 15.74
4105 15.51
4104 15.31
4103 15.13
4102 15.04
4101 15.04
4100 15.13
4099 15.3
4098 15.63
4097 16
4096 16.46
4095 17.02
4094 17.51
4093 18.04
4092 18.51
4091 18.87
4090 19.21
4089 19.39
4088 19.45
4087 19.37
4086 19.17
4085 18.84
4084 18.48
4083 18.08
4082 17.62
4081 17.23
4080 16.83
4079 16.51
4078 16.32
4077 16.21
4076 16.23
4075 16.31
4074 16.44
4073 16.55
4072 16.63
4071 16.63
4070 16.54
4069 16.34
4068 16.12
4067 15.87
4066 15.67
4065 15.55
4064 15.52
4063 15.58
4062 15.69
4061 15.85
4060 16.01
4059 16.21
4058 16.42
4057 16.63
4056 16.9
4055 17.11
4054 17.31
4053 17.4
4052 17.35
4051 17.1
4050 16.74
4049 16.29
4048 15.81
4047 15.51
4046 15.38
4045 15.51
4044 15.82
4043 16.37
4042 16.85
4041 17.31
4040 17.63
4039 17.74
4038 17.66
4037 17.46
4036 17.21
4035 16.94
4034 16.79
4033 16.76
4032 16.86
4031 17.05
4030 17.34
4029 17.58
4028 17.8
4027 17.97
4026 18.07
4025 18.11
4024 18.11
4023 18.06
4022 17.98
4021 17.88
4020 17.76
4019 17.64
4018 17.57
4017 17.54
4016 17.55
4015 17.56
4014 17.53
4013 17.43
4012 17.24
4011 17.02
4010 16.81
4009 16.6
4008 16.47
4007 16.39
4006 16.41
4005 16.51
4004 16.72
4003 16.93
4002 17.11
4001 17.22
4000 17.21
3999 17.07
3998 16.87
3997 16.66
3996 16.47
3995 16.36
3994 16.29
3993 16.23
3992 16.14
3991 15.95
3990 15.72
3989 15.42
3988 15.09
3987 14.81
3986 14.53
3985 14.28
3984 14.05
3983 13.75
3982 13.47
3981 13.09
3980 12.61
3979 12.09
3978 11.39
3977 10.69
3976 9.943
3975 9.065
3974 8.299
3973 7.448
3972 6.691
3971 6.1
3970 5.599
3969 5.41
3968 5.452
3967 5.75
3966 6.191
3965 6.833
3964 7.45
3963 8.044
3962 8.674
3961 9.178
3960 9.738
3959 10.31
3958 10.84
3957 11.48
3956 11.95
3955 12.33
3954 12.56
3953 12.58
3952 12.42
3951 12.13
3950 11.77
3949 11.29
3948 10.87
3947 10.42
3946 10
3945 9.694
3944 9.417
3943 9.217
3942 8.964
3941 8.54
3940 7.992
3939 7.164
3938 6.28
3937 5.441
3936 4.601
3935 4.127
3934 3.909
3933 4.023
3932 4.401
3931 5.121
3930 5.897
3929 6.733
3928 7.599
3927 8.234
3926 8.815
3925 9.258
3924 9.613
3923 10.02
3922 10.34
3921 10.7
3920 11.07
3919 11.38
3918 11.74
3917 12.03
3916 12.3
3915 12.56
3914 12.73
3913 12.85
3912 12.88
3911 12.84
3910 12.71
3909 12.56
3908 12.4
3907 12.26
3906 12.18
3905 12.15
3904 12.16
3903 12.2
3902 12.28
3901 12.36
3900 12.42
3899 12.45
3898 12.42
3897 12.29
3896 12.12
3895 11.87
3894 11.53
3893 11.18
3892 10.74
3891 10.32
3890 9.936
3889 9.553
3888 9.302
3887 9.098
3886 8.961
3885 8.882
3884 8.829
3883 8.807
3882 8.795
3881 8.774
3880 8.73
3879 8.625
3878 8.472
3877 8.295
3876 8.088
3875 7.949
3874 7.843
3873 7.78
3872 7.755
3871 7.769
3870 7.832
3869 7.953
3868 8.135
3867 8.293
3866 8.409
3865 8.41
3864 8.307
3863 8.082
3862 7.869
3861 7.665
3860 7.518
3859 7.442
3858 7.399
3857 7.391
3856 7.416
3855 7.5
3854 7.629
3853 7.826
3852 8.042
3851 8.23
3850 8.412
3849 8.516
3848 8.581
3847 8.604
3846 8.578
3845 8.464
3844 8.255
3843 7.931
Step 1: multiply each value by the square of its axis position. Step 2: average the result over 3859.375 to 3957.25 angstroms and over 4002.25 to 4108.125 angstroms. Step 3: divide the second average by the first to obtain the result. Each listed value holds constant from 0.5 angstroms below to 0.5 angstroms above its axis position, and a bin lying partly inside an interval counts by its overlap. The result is 1.88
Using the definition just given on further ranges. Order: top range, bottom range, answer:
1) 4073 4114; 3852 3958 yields 1.95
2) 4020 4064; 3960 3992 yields 1.66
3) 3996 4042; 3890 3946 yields 1.82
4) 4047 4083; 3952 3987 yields 1.72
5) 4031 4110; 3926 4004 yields 1.64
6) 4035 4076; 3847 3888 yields 2.22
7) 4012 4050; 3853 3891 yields 2.25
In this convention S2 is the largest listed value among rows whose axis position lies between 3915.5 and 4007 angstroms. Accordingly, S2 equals 17.22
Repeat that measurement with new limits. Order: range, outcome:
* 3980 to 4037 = 18.11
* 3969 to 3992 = 16.14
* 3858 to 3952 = 12.88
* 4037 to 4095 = 19.45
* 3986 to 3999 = 17.07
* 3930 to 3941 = 8.54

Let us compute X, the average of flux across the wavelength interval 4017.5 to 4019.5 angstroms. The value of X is 17.6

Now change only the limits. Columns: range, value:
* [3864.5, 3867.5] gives 8.37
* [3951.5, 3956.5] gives 12.4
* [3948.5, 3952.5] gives 11.9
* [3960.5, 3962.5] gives 8.93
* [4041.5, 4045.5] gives 16.1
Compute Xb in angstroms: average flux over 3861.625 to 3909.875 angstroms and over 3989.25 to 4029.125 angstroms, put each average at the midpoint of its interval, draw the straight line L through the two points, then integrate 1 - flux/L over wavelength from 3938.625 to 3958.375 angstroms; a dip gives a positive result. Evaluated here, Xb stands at 4.3 angstroms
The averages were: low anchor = 9.89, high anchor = 17.1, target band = 10.6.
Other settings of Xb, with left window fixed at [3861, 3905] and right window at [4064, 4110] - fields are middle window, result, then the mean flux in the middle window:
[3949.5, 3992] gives 6.40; 10.8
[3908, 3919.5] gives -1.89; 12.4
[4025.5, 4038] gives -2.10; 17.3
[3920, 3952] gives 8.97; 8.26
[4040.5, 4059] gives -1.27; 16.5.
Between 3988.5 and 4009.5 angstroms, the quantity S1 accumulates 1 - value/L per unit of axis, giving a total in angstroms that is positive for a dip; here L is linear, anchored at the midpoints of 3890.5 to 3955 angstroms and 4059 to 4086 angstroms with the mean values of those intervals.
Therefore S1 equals -4.8 angstroms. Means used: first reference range 10.2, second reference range 16.6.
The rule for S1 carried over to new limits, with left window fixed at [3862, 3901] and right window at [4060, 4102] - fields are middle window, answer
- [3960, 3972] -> 5.4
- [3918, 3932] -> 2.8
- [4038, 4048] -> -0.7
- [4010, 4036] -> -5.0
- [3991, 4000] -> -1.9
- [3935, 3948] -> 4.0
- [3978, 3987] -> -0.2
